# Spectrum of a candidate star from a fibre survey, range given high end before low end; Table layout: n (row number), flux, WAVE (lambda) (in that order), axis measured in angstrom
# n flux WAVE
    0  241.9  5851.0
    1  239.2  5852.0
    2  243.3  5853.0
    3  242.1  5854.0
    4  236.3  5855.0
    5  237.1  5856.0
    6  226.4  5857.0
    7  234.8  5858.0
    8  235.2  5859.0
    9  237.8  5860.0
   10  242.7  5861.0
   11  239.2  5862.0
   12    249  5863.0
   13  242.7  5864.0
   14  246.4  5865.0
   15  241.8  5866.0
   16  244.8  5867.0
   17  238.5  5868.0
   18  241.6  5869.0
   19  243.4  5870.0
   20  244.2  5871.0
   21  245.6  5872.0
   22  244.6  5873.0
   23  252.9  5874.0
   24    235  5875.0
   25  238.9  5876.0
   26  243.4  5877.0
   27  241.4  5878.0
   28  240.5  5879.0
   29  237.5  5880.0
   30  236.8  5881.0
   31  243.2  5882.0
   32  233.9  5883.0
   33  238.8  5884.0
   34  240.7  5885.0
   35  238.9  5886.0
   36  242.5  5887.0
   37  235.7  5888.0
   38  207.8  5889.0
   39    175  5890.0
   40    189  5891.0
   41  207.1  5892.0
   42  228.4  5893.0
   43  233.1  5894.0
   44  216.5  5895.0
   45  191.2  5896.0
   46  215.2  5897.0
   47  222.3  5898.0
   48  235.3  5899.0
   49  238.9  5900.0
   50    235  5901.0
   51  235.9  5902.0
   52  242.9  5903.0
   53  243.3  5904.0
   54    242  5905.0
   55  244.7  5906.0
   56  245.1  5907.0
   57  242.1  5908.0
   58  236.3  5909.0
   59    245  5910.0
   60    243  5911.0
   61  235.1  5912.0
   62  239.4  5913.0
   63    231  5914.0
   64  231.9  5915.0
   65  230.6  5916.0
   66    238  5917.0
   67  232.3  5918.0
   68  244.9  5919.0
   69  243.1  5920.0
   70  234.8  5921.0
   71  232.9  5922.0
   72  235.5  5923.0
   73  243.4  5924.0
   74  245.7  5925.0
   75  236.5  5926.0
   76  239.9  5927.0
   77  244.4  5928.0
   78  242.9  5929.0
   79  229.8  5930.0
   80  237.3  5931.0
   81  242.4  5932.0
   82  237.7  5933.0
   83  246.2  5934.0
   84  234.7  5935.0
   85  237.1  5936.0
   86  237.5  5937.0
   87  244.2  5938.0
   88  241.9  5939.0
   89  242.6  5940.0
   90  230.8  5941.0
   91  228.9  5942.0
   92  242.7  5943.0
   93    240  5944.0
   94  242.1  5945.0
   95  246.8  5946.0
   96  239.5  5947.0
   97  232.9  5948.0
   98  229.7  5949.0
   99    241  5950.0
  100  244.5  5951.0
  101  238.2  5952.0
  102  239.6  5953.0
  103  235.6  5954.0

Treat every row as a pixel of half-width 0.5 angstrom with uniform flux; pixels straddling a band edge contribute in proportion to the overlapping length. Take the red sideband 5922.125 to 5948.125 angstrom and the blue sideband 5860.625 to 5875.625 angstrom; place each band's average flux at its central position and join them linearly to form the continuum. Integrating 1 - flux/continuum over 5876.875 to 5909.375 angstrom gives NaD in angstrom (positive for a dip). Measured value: 1.6 angstrom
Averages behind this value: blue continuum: 243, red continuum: 239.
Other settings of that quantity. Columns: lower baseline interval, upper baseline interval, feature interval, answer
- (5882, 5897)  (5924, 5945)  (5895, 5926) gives -0.8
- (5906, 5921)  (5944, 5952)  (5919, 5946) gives 0.0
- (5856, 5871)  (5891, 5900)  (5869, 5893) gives -0.5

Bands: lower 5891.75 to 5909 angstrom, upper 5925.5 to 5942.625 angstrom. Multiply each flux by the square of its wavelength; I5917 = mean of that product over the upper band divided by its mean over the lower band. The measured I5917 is 1.04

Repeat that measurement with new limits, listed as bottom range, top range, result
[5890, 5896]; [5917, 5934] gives 1.15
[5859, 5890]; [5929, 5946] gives 1.02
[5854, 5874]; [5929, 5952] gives 1.02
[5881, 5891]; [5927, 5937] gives 1.07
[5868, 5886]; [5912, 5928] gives 1.00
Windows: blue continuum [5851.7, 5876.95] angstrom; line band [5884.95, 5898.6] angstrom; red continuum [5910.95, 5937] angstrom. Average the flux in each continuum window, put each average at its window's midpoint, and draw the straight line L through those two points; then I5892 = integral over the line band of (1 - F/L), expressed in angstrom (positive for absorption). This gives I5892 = 1.3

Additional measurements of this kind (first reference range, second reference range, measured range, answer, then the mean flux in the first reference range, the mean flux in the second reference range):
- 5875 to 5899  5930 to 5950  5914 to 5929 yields -0.2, 226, 239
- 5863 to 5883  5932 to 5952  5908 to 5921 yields 0.1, 242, 239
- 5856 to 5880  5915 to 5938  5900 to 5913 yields -0.1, 241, 239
